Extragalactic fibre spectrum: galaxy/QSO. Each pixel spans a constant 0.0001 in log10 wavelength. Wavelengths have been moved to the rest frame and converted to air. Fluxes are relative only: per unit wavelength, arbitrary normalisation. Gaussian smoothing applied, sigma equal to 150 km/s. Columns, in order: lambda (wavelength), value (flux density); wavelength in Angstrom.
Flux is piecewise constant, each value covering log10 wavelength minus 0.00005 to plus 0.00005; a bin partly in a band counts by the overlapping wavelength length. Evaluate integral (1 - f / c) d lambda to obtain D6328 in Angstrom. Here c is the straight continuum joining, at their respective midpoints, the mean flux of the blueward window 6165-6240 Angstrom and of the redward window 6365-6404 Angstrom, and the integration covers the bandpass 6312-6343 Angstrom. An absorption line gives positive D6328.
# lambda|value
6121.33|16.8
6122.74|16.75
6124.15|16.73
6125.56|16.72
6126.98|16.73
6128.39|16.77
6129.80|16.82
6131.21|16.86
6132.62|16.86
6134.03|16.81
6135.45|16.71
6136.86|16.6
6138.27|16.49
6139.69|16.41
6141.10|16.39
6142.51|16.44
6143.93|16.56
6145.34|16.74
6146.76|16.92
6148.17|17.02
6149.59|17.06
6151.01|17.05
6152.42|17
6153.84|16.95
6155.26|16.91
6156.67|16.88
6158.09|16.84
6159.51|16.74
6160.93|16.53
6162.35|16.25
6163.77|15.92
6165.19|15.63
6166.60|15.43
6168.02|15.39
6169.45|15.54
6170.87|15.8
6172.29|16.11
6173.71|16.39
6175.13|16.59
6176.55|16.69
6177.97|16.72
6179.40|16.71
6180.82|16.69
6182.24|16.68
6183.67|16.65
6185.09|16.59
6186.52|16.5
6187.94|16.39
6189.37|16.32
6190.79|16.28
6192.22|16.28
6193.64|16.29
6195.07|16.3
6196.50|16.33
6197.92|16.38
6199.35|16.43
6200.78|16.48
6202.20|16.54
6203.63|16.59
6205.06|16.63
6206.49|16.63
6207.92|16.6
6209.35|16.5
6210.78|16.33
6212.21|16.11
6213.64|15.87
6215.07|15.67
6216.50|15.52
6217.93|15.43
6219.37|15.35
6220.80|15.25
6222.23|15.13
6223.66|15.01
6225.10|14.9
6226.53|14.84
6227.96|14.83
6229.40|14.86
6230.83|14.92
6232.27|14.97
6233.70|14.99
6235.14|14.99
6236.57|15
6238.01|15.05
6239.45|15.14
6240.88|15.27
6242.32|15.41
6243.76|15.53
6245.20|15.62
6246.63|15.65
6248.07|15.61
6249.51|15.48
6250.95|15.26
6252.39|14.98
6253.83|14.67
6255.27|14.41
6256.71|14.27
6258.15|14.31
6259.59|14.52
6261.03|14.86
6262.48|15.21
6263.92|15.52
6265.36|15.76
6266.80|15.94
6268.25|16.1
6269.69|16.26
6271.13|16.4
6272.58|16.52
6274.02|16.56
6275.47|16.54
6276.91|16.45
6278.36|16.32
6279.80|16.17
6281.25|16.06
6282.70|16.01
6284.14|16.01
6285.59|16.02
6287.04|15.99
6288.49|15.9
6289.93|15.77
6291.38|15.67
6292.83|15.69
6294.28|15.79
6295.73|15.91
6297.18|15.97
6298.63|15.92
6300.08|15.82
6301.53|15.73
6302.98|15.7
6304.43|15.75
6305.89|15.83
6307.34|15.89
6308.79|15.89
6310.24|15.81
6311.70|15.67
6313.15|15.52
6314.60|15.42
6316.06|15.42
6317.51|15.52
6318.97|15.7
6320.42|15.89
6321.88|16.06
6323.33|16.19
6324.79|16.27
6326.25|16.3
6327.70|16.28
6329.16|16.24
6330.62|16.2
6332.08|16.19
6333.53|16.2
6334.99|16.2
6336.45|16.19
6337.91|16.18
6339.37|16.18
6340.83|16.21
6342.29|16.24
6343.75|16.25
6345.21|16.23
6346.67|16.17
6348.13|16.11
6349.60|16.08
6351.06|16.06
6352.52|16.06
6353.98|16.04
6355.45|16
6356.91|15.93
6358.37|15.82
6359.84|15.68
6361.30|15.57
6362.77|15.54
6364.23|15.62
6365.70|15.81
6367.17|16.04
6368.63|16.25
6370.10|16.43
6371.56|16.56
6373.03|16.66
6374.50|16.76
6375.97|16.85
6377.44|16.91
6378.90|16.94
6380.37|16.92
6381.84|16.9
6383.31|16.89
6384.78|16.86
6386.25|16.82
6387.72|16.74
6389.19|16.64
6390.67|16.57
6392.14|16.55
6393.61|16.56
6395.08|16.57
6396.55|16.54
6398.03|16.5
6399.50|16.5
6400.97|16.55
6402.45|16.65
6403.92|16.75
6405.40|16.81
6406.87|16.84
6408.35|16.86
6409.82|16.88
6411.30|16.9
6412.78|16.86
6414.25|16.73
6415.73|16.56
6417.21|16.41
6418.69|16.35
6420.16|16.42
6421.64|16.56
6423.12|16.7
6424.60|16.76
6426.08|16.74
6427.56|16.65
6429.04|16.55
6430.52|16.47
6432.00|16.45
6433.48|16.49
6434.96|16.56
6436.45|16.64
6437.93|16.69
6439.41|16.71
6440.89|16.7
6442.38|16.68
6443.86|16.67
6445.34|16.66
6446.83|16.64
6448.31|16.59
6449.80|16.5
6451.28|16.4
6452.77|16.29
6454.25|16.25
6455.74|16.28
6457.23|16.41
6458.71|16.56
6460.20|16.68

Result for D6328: 0.7 Angstrom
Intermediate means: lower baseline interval 15.9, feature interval 16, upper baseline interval 16.6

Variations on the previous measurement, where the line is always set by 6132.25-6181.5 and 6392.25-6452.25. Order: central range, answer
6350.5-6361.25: 0.4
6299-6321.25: 1.2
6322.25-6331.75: 0.2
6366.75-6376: 0.1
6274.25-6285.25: 0.2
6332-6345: 0.3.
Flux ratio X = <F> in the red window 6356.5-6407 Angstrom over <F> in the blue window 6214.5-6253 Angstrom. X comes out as 1.1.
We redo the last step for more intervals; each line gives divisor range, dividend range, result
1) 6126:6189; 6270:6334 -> 0.97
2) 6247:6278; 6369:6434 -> 1.07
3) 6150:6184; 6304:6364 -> 0.97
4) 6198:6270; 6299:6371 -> 1.03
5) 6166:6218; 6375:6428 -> 1.03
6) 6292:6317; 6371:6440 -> 1.06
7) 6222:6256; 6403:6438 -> 1.10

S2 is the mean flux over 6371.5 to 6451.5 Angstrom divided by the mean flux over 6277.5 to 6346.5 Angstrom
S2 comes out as 1.04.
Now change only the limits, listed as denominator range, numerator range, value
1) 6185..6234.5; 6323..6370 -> 1.01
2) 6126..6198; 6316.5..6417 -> 0.99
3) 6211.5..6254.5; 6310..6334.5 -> 1.05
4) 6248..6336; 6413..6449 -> 1.05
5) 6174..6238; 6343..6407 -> 1.03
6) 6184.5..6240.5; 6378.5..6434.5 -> 1.06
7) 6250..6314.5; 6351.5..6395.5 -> 1.04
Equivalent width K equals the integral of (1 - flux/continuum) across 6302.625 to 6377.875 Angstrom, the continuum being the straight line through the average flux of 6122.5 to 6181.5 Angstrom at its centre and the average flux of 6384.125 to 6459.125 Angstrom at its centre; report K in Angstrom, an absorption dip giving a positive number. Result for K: 2.46 Angstrom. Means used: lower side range 16.5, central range 16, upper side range 16.6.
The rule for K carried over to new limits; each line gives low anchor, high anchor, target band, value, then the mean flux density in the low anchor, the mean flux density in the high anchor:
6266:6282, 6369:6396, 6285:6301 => 0.5 Angstrom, 16.3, 16.7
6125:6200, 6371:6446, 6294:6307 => 0.6 Angstrom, 16.5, 16.7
